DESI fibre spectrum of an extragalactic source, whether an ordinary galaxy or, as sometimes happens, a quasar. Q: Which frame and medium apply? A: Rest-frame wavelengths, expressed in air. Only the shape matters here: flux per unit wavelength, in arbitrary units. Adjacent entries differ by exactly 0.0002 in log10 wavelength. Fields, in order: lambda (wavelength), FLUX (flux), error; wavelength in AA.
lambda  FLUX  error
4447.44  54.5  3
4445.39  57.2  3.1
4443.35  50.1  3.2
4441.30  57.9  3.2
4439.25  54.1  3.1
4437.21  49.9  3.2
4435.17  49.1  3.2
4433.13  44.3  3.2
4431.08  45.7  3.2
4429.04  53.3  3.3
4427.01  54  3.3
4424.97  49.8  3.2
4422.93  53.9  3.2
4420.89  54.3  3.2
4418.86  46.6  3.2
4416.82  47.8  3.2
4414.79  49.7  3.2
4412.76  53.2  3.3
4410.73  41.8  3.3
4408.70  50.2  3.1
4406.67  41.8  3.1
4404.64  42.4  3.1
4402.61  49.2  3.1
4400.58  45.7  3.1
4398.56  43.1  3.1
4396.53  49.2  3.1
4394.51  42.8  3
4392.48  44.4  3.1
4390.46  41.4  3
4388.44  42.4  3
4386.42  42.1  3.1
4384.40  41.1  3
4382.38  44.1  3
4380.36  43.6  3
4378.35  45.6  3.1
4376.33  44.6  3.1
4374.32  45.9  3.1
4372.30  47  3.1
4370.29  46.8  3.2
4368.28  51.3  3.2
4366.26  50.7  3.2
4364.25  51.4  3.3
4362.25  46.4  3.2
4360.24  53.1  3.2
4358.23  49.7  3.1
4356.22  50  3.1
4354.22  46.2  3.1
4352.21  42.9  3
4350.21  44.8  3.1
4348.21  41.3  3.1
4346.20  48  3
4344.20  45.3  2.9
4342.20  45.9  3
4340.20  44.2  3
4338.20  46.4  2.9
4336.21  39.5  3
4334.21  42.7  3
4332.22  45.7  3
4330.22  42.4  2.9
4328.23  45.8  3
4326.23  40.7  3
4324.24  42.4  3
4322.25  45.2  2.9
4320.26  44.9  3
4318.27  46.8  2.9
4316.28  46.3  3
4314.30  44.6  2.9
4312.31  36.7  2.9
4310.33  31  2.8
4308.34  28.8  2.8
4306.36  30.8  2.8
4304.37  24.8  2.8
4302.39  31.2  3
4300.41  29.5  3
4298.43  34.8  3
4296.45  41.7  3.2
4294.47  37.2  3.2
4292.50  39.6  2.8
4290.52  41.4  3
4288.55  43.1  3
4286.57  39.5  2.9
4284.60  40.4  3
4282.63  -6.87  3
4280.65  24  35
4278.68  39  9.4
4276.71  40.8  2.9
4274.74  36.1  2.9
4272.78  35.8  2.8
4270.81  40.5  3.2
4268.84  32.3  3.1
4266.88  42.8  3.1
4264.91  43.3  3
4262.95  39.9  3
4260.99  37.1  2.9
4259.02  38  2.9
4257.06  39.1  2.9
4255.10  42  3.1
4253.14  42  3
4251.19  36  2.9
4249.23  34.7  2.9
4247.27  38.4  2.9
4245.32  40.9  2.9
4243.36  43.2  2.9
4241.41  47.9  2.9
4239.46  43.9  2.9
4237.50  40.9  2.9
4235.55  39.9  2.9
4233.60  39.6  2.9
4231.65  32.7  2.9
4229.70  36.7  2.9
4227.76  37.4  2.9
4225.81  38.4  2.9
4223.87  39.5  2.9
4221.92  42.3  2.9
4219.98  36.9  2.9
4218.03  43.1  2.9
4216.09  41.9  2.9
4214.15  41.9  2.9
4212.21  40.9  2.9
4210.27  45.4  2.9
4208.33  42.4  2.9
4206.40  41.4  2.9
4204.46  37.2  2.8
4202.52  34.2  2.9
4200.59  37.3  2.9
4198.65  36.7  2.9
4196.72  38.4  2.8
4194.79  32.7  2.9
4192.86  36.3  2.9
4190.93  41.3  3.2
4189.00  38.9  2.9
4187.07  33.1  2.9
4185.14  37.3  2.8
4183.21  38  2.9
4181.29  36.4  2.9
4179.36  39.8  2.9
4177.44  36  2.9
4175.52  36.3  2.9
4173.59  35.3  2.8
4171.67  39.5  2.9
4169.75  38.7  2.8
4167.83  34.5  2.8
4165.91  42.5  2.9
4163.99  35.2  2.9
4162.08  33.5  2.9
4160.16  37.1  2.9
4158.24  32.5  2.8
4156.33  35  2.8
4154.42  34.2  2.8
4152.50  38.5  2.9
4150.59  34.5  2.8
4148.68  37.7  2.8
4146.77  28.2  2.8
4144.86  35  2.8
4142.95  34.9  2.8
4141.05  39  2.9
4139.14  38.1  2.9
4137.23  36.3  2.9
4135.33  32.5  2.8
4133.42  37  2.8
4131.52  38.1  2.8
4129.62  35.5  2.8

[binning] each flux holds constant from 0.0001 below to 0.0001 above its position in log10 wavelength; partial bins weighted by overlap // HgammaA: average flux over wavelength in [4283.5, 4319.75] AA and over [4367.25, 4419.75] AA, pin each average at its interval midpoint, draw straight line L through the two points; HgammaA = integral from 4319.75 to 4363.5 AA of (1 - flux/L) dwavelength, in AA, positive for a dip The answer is -4.8 AA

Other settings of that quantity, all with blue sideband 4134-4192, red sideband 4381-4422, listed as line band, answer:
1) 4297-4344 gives 3.1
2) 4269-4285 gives 3.9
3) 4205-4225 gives -1.6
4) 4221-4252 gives -0.3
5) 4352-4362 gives -1.1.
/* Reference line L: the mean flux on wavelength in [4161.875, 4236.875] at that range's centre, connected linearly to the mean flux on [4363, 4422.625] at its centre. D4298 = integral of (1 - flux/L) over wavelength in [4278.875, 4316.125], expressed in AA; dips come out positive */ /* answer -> 7.9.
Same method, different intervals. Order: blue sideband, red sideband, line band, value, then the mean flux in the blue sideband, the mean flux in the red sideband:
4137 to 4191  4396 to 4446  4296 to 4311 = 4.2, 36.4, 49.3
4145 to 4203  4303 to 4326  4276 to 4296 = 2.1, 36.3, 38.4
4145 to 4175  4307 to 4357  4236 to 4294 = 3.4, 35.8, 43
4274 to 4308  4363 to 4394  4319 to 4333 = -2.1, 33.2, 45.5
